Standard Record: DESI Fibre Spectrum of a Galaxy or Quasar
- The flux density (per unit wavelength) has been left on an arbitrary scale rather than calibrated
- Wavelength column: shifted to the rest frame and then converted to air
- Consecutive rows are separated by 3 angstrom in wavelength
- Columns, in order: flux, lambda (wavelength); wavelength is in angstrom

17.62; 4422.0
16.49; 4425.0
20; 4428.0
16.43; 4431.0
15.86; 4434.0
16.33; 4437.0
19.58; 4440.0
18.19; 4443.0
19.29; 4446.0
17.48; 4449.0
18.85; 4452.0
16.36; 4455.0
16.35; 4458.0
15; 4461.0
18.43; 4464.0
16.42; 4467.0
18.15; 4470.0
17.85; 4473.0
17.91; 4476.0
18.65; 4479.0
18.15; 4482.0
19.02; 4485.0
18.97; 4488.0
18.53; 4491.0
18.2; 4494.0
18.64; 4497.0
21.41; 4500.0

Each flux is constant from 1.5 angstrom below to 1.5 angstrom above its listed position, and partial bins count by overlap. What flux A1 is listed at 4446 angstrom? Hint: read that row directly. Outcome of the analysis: 19.29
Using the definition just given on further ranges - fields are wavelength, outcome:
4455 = 16.36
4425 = 16.49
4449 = 17.48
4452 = 18.85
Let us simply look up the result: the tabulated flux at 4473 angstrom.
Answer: 17.85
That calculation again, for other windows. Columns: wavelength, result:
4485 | 19.02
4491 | 18.53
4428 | 20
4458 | 16.35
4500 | 21.41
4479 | 18.65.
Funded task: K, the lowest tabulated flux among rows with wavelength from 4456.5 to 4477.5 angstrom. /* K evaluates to 15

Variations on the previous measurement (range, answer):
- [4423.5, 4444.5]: 15.86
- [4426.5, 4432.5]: 16.43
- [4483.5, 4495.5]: 18.2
